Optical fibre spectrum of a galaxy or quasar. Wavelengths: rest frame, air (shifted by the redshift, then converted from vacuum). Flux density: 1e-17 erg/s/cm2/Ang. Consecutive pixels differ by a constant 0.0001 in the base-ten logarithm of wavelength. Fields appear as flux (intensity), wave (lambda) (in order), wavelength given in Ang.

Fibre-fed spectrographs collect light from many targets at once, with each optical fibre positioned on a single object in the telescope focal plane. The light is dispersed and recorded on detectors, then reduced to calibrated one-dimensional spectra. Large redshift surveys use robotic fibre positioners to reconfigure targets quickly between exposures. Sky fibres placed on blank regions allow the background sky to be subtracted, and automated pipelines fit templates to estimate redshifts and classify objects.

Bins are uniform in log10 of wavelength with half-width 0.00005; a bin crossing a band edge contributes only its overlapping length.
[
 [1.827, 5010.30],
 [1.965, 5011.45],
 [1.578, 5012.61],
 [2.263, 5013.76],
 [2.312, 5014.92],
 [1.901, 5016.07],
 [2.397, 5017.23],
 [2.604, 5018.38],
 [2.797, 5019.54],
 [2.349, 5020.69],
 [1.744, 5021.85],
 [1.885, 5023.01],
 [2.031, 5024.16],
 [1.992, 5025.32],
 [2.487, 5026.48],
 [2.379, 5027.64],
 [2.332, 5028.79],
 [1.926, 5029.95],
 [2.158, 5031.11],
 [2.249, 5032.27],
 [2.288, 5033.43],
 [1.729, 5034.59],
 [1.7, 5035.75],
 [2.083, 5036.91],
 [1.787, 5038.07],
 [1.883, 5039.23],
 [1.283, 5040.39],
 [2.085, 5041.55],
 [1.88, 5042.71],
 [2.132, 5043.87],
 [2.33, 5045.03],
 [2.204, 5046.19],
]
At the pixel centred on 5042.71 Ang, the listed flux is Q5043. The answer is 1.88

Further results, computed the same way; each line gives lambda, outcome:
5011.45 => 1.965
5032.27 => 2.249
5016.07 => 1.901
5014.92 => 2.312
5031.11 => 2.158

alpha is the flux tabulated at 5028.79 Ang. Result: 2.332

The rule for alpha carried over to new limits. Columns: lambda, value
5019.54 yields 2.797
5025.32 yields 1.992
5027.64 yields 2.379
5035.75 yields 1.7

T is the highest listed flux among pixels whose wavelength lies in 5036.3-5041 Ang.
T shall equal 2.083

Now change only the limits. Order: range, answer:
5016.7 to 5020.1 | 2.797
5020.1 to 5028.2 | 2.487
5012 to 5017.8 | 2.397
